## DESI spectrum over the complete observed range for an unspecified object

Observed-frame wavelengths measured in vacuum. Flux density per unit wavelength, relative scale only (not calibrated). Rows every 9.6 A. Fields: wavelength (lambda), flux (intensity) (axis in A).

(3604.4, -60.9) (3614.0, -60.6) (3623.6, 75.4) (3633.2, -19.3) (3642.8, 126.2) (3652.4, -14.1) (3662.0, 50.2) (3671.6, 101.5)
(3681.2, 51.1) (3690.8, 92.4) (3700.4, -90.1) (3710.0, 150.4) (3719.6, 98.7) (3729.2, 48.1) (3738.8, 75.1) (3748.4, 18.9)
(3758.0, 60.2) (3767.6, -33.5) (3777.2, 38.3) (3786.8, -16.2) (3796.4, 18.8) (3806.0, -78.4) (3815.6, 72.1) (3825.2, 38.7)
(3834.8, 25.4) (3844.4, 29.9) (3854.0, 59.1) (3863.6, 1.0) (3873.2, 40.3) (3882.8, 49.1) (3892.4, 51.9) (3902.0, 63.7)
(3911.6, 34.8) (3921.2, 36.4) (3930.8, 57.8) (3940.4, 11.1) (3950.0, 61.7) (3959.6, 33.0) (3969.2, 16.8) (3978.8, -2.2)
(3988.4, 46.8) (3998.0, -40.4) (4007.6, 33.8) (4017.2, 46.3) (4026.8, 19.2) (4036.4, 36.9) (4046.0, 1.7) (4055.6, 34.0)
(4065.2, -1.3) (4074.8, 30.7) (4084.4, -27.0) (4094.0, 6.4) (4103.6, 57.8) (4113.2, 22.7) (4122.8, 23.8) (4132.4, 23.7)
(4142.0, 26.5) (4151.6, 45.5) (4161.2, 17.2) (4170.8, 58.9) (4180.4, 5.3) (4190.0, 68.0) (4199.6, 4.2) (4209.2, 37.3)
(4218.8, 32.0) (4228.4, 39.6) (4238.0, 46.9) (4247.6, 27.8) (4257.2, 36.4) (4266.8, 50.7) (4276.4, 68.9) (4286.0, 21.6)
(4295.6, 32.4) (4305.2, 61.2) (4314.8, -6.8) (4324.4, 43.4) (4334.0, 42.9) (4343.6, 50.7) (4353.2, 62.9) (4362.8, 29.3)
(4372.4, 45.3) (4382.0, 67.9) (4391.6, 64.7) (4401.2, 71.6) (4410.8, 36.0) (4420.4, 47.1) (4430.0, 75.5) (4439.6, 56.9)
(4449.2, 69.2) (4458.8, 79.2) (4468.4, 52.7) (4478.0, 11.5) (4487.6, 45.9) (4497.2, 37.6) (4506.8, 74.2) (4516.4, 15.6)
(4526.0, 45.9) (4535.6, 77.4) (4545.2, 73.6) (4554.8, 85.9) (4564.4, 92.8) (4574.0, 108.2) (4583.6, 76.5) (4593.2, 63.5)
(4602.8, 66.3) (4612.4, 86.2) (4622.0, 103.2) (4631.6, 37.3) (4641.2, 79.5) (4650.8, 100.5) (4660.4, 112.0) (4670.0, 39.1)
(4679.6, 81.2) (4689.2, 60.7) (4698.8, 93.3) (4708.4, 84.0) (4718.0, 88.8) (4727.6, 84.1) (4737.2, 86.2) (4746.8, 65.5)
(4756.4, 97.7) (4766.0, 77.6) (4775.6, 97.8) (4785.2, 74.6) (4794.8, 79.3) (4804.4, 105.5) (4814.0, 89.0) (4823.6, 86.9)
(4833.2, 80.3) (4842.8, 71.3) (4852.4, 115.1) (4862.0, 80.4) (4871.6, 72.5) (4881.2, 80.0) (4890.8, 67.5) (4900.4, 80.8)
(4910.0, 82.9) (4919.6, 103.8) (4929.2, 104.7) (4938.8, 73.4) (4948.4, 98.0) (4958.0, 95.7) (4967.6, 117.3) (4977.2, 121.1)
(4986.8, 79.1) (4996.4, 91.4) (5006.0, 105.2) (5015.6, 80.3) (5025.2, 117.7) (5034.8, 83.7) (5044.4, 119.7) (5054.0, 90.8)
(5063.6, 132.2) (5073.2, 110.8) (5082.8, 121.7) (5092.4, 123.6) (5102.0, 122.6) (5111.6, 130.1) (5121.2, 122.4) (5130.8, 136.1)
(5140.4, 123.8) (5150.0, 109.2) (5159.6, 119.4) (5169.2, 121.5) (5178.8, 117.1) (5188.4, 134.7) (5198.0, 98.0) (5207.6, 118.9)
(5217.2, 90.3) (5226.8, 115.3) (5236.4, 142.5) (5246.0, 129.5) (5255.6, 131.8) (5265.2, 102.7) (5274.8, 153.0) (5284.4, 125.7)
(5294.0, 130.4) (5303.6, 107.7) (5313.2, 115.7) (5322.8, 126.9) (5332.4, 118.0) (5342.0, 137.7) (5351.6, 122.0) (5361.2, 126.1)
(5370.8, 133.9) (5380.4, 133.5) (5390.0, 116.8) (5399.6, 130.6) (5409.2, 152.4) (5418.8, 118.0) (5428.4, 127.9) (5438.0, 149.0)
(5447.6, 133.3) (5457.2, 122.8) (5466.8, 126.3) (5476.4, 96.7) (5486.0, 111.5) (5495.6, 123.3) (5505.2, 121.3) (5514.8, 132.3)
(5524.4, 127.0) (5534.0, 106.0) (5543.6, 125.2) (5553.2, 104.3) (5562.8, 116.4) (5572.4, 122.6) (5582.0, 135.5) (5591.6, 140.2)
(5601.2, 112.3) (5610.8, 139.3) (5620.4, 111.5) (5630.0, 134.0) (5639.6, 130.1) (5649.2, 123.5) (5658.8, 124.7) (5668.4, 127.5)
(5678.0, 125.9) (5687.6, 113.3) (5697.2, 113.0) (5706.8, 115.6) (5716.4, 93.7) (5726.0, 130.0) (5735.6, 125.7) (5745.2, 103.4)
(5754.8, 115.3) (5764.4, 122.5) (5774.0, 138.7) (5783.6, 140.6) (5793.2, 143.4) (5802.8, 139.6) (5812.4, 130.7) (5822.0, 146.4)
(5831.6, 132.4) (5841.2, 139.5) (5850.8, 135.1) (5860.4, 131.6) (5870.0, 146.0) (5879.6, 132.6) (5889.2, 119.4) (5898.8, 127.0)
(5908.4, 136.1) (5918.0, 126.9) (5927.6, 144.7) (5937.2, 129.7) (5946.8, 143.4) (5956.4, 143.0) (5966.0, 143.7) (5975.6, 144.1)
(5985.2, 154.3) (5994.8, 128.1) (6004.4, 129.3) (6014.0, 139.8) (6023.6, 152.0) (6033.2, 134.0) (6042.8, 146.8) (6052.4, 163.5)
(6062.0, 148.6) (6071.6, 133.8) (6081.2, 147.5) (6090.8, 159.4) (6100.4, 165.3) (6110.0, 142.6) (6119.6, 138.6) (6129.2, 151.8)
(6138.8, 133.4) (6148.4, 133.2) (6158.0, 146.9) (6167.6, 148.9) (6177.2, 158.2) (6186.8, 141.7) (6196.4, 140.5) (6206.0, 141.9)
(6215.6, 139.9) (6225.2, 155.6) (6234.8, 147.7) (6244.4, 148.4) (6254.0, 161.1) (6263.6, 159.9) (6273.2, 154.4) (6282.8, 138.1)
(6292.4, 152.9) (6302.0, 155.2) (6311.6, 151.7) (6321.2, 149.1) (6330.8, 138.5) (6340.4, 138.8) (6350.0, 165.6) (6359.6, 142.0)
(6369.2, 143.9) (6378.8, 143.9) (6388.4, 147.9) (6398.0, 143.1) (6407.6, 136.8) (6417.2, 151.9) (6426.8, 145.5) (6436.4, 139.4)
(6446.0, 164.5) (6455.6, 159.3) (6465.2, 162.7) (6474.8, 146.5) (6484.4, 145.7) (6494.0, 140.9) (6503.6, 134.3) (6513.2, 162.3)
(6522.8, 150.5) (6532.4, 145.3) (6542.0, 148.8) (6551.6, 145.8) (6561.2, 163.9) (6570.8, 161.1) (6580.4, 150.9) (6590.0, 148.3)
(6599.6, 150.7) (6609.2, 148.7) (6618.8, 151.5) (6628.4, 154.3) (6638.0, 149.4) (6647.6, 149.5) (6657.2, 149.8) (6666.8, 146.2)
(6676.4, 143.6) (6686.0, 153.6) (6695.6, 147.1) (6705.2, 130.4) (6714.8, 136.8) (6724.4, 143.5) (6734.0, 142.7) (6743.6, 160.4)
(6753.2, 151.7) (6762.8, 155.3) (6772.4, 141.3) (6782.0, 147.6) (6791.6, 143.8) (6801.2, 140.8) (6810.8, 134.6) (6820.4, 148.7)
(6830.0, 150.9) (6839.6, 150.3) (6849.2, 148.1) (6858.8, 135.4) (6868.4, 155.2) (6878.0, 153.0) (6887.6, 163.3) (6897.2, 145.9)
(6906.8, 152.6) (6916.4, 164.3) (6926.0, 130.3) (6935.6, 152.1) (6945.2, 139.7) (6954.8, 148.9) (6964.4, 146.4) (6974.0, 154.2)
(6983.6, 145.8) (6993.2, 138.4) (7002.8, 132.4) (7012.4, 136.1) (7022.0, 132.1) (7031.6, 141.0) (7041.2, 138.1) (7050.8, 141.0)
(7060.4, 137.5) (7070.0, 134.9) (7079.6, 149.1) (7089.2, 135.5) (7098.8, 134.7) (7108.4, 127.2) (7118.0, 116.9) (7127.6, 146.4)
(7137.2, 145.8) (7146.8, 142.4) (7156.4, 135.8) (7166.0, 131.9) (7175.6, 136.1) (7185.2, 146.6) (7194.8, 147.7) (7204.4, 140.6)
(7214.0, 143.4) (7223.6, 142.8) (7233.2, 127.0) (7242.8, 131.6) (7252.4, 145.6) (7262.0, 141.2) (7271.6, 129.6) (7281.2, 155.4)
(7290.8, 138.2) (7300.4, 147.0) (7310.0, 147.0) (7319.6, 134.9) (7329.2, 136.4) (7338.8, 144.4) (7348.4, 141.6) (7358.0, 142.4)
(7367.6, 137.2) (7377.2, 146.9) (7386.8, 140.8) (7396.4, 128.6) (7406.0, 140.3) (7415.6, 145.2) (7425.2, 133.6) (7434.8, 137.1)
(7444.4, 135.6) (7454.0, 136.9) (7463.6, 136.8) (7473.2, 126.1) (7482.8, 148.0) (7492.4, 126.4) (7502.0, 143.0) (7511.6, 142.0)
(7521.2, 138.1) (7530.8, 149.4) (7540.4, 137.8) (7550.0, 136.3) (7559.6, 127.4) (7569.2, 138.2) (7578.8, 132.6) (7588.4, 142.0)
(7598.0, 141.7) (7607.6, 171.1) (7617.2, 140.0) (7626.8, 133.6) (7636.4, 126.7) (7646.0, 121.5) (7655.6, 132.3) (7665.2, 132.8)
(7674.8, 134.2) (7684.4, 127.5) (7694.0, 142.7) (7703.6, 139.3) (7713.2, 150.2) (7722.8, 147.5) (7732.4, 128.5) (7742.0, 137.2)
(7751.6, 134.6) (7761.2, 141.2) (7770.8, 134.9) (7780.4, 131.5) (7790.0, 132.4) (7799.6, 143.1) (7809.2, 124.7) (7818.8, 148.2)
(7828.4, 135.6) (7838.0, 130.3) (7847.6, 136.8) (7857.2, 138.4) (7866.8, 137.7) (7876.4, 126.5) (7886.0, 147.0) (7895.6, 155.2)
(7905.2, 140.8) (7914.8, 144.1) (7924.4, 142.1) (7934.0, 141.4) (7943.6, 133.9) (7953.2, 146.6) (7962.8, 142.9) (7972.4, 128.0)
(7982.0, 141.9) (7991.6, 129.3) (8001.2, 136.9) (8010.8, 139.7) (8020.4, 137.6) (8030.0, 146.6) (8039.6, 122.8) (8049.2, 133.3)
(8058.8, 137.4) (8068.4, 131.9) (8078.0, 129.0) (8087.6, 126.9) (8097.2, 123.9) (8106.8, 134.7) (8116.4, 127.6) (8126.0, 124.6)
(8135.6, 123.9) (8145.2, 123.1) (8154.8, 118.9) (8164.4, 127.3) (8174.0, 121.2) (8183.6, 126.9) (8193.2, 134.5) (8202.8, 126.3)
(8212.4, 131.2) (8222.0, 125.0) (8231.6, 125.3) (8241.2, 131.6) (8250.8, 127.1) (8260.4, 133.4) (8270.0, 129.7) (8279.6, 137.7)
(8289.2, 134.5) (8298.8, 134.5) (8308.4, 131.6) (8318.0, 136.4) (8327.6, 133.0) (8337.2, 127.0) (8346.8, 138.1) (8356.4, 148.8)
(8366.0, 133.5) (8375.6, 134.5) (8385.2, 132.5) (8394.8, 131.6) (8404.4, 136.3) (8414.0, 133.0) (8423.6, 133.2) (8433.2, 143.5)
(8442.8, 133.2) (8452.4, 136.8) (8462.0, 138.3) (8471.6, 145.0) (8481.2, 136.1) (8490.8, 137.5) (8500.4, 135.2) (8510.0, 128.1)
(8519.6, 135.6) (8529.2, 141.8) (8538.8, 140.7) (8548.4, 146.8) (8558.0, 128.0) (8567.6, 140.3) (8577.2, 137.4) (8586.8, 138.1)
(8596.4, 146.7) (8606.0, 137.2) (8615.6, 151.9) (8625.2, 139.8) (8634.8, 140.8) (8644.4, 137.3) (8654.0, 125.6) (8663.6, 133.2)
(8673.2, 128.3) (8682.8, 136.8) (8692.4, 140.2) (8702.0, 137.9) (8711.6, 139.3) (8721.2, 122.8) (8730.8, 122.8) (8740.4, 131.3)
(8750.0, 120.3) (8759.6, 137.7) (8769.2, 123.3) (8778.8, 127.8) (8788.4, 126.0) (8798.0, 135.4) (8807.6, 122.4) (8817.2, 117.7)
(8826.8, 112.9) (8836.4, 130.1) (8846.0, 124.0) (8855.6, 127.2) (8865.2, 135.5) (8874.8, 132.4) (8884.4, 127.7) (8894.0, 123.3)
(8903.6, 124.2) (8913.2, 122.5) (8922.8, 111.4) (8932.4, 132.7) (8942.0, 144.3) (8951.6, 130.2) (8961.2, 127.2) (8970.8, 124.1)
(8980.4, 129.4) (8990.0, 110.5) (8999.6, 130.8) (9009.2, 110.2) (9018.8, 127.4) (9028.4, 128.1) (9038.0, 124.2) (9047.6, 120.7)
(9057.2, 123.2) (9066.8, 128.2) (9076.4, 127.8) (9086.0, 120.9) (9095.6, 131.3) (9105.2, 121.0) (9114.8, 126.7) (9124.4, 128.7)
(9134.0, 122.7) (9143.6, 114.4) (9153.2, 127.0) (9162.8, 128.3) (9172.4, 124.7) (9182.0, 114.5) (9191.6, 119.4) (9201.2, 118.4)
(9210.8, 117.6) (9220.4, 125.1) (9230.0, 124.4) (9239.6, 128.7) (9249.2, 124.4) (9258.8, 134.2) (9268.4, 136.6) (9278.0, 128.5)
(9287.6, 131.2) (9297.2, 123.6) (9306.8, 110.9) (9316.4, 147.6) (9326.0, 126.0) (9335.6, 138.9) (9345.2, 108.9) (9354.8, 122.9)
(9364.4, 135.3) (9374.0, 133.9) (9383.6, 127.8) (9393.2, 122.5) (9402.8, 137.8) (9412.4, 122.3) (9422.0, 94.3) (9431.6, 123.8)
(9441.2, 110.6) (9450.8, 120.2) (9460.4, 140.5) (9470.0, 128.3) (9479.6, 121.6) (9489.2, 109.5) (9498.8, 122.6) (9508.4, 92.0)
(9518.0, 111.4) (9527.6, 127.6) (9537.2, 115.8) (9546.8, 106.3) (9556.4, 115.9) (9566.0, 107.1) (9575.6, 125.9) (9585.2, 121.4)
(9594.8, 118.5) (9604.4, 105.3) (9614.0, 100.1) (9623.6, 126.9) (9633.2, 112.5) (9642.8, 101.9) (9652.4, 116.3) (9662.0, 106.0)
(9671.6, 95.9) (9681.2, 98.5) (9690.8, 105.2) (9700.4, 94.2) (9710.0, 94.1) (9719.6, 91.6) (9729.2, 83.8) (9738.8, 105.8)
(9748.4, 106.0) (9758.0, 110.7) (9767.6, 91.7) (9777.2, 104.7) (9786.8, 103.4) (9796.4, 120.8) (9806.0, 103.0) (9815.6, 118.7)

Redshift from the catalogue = 0.138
